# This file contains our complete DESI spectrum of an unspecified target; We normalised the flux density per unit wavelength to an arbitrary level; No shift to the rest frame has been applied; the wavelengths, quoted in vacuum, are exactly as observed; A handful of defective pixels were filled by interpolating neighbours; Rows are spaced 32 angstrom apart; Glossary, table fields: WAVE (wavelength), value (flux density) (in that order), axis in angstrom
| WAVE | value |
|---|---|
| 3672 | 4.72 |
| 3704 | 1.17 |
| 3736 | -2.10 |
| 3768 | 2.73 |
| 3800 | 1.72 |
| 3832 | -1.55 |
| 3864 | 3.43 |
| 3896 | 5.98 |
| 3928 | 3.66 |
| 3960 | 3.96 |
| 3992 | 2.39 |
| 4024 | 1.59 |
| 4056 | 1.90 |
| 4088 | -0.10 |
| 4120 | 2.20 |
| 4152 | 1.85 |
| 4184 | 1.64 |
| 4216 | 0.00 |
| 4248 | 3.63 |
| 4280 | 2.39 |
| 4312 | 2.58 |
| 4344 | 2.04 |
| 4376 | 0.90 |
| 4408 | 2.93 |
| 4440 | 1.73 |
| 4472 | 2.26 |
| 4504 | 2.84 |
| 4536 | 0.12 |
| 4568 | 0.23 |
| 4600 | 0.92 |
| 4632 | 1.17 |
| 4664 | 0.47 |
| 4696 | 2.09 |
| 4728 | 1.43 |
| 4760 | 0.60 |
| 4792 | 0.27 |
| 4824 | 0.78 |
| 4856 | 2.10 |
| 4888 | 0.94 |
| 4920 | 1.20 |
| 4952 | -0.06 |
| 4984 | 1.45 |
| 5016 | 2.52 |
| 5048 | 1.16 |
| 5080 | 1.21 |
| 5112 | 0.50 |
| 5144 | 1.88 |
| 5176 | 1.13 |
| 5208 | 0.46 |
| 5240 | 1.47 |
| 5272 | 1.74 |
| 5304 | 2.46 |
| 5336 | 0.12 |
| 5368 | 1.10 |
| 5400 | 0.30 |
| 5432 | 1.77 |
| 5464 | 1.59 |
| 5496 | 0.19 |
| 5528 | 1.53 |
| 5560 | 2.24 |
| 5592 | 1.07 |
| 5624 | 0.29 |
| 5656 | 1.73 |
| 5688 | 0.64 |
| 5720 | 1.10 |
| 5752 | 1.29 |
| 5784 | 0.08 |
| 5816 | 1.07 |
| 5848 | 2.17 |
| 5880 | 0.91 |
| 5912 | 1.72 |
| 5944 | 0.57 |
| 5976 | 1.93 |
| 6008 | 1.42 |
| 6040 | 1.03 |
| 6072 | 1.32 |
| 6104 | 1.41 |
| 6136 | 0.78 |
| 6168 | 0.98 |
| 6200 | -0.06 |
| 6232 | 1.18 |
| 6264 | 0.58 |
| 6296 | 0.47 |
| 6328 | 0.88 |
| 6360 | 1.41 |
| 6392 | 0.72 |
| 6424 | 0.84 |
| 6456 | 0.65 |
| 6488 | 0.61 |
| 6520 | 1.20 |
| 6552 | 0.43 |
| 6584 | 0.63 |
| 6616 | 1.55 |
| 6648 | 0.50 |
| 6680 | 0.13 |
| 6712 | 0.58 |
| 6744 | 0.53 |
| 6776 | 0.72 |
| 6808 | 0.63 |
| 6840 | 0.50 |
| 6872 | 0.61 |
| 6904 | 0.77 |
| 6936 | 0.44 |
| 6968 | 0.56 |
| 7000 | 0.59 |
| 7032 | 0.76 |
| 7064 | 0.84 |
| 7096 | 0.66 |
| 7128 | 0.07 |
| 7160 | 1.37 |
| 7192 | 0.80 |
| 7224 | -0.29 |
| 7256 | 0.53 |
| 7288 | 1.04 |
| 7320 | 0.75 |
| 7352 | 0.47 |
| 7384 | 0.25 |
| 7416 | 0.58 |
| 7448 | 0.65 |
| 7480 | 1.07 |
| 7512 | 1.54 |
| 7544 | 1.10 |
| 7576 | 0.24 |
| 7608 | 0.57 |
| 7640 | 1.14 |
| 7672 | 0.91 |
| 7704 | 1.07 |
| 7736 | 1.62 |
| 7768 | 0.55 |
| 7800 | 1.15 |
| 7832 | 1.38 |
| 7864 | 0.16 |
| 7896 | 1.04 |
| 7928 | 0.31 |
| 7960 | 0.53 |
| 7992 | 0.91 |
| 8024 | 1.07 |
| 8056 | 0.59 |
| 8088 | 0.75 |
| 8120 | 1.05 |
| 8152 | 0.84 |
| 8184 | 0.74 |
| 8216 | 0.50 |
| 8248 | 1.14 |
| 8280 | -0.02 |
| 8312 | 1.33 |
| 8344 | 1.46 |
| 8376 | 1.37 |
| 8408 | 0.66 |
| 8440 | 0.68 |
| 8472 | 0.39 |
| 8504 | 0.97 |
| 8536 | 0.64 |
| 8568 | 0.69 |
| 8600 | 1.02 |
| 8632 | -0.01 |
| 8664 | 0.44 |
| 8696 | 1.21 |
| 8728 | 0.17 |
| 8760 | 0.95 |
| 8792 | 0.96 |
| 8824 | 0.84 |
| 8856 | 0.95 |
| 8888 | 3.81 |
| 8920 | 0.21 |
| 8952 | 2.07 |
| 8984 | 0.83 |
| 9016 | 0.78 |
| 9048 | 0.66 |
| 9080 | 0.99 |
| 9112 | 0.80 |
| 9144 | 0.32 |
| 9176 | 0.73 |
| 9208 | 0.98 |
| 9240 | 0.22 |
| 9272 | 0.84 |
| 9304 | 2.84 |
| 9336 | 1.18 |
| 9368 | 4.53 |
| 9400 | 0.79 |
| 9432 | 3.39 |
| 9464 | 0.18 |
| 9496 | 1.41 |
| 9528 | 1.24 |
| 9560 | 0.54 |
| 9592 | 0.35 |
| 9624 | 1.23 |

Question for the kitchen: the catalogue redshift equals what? 1.381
